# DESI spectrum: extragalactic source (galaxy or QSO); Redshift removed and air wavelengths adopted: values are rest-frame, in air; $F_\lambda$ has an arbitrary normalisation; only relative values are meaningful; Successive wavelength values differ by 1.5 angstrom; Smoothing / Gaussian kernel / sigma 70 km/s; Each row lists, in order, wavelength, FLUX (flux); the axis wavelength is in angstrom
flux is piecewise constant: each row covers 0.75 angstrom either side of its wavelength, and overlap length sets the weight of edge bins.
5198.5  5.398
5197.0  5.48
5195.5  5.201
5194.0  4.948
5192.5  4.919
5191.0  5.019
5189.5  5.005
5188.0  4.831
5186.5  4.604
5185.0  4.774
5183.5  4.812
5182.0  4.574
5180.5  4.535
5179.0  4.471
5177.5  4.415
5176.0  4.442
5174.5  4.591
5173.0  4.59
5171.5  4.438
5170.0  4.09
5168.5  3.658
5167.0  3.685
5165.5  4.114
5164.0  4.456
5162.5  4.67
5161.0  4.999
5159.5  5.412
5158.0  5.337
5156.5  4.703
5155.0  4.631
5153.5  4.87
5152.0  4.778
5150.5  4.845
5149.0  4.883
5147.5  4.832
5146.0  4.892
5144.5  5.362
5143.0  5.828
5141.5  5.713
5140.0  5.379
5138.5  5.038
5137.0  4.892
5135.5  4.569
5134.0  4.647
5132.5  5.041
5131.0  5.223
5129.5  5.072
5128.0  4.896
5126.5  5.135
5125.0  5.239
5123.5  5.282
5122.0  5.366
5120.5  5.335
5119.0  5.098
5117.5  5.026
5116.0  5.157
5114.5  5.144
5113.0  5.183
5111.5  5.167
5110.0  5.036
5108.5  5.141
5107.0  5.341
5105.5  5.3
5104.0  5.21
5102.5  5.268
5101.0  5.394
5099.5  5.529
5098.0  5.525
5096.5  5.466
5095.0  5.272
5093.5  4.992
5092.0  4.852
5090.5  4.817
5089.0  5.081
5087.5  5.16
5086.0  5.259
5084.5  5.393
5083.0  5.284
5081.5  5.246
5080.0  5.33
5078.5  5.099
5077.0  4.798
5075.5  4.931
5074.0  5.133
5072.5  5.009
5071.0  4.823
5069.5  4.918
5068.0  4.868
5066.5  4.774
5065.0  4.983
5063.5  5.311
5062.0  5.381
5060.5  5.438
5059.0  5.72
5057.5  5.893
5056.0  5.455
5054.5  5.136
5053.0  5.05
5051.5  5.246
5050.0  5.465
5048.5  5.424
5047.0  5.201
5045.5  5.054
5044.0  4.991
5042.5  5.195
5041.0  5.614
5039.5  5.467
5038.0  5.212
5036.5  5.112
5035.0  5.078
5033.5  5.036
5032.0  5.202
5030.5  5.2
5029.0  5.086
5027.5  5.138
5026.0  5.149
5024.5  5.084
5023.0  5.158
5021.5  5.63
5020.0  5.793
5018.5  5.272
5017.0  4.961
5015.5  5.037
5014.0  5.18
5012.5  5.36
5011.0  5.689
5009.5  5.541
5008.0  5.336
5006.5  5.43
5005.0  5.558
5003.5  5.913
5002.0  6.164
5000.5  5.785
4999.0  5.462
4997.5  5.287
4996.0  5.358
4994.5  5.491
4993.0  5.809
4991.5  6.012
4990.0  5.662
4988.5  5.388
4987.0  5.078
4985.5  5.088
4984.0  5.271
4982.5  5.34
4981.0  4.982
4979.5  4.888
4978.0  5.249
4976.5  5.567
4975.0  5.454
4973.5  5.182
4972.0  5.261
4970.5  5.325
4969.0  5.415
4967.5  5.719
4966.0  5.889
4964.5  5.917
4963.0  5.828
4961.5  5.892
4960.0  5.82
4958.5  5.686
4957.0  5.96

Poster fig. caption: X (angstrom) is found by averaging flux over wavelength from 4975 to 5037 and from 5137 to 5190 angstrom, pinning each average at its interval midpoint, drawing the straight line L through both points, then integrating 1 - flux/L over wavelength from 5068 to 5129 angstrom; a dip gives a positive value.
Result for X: -1.95 angstrom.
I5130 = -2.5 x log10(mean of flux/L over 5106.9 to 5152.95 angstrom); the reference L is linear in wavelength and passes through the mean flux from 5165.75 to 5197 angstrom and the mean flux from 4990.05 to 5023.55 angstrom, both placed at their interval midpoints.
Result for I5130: -0.05 mag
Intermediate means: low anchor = 5.52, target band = 5.11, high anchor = 4.59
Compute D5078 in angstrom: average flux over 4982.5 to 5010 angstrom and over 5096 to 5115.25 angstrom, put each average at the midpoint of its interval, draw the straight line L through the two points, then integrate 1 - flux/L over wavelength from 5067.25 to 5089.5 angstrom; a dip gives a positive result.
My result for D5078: 1.06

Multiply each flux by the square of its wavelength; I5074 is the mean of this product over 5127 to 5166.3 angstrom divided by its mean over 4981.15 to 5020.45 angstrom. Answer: 0.96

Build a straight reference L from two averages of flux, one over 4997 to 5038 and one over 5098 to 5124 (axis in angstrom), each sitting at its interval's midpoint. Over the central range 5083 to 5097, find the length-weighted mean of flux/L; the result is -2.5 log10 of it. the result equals 0.03 mag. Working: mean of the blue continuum 5.35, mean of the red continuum 5.24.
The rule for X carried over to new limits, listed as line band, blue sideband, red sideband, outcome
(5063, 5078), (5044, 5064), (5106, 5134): 1.0 angstrom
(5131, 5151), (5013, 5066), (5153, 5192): -1.3 angstrom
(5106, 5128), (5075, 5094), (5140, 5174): -1.0 angstrom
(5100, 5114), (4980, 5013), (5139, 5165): -0.2 angstrom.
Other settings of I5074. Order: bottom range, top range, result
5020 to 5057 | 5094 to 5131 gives 1.03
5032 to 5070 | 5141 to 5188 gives 0.94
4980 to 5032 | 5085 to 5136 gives 1.00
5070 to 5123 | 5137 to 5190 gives 0.94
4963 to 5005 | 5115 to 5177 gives 0.95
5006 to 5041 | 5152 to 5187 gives 0.92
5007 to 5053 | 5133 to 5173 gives 0.96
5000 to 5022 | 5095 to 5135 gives 0.98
